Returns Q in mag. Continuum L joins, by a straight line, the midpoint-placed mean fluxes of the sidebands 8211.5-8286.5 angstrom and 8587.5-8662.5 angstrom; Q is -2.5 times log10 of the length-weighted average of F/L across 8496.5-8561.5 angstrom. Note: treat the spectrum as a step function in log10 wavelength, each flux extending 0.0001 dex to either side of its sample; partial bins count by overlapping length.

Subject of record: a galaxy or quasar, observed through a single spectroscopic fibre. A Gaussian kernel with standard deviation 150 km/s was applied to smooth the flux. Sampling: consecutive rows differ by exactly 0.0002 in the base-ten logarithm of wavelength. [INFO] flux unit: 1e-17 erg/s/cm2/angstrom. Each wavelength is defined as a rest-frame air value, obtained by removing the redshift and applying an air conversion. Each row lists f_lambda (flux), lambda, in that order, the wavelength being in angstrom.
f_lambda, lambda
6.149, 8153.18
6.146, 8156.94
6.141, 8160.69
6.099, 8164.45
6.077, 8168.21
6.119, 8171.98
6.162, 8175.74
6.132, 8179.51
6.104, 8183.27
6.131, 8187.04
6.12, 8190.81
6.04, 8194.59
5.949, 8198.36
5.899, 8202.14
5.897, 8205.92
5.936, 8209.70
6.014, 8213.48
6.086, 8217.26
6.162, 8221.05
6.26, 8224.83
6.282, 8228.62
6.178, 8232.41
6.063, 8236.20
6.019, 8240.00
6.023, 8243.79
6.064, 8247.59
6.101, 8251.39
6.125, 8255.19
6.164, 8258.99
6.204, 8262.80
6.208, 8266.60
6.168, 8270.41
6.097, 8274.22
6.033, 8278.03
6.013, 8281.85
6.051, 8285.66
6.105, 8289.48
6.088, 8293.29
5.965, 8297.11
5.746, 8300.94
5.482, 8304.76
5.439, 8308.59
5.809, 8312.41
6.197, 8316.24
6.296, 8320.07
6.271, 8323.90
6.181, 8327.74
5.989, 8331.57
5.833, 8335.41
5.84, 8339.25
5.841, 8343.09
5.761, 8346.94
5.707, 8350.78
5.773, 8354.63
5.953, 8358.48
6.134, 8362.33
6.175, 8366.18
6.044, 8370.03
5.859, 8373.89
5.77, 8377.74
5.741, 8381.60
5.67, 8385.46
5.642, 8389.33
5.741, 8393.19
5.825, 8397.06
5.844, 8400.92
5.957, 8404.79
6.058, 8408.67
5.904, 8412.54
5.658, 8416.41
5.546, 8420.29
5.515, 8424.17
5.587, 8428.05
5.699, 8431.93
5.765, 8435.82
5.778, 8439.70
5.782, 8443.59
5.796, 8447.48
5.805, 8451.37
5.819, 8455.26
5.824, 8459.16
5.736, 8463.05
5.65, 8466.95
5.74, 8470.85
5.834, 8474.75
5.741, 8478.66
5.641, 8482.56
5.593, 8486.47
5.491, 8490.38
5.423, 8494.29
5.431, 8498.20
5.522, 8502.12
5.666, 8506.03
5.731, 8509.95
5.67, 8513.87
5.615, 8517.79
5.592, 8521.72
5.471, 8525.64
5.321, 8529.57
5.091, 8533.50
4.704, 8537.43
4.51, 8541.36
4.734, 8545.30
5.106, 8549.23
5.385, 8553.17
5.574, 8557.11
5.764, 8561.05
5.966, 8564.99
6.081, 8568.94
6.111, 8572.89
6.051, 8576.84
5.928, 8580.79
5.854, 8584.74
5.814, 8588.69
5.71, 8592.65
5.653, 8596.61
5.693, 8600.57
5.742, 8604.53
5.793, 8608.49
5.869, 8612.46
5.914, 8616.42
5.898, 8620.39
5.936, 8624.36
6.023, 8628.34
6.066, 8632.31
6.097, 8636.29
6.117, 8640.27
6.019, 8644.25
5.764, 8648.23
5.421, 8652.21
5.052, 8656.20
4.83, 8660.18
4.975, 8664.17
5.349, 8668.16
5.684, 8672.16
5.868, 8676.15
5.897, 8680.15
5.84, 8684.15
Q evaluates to 0.099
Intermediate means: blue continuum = 6.12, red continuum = 5.75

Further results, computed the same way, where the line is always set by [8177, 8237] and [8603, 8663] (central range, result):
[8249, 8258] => -0.01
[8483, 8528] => 0.06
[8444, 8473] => 0.02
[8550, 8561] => 0.06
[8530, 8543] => 0.20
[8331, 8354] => 0.03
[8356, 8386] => 0.01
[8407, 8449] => 0.03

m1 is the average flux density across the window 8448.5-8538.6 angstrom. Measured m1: 5.58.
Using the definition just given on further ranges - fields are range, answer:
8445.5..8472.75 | 5.77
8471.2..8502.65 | 5.59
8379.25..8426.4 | 5.76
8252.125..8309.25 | 6.01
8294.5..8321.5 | 5.85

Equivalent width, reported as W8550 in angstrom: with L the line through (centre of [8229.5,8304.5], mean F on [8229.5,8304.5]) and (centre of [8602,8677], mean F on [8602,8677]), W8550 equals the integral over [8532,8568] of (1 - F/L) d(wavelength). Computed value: 3.5 angstrom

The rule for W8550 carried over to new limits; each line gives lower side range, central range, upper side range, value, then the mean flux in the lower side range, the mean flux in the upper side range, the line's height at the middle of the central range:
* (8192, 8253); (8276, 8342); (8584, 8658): 0.52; 6.06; 5.81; 6.01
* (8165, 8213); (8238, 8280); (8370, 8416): -0.98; 6.05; 5.82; 5.97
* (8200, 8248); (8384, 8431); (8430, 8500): 0.33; 6.07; 5.7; 5.79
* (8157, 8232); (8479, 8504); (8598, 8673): 1.26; 6.09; 5.7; 5.82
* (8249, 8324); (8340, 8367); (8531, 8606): 0.08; 6.02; 5.55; 5.91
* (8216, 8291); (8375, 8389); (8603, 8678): 0.60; 6.12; 5.71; 5.98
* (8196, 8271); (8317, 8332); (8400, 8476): -0.66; 6.09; 5.76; 5.94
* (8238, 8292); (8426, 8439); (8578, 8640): 0.65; 6.1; 5.88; 5.99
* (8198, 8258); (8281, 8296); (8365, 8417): -0.18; 6.07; 5.85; 5.99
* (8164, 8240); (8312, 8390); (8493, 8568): -2.22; 6.08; 5.39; 5.77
